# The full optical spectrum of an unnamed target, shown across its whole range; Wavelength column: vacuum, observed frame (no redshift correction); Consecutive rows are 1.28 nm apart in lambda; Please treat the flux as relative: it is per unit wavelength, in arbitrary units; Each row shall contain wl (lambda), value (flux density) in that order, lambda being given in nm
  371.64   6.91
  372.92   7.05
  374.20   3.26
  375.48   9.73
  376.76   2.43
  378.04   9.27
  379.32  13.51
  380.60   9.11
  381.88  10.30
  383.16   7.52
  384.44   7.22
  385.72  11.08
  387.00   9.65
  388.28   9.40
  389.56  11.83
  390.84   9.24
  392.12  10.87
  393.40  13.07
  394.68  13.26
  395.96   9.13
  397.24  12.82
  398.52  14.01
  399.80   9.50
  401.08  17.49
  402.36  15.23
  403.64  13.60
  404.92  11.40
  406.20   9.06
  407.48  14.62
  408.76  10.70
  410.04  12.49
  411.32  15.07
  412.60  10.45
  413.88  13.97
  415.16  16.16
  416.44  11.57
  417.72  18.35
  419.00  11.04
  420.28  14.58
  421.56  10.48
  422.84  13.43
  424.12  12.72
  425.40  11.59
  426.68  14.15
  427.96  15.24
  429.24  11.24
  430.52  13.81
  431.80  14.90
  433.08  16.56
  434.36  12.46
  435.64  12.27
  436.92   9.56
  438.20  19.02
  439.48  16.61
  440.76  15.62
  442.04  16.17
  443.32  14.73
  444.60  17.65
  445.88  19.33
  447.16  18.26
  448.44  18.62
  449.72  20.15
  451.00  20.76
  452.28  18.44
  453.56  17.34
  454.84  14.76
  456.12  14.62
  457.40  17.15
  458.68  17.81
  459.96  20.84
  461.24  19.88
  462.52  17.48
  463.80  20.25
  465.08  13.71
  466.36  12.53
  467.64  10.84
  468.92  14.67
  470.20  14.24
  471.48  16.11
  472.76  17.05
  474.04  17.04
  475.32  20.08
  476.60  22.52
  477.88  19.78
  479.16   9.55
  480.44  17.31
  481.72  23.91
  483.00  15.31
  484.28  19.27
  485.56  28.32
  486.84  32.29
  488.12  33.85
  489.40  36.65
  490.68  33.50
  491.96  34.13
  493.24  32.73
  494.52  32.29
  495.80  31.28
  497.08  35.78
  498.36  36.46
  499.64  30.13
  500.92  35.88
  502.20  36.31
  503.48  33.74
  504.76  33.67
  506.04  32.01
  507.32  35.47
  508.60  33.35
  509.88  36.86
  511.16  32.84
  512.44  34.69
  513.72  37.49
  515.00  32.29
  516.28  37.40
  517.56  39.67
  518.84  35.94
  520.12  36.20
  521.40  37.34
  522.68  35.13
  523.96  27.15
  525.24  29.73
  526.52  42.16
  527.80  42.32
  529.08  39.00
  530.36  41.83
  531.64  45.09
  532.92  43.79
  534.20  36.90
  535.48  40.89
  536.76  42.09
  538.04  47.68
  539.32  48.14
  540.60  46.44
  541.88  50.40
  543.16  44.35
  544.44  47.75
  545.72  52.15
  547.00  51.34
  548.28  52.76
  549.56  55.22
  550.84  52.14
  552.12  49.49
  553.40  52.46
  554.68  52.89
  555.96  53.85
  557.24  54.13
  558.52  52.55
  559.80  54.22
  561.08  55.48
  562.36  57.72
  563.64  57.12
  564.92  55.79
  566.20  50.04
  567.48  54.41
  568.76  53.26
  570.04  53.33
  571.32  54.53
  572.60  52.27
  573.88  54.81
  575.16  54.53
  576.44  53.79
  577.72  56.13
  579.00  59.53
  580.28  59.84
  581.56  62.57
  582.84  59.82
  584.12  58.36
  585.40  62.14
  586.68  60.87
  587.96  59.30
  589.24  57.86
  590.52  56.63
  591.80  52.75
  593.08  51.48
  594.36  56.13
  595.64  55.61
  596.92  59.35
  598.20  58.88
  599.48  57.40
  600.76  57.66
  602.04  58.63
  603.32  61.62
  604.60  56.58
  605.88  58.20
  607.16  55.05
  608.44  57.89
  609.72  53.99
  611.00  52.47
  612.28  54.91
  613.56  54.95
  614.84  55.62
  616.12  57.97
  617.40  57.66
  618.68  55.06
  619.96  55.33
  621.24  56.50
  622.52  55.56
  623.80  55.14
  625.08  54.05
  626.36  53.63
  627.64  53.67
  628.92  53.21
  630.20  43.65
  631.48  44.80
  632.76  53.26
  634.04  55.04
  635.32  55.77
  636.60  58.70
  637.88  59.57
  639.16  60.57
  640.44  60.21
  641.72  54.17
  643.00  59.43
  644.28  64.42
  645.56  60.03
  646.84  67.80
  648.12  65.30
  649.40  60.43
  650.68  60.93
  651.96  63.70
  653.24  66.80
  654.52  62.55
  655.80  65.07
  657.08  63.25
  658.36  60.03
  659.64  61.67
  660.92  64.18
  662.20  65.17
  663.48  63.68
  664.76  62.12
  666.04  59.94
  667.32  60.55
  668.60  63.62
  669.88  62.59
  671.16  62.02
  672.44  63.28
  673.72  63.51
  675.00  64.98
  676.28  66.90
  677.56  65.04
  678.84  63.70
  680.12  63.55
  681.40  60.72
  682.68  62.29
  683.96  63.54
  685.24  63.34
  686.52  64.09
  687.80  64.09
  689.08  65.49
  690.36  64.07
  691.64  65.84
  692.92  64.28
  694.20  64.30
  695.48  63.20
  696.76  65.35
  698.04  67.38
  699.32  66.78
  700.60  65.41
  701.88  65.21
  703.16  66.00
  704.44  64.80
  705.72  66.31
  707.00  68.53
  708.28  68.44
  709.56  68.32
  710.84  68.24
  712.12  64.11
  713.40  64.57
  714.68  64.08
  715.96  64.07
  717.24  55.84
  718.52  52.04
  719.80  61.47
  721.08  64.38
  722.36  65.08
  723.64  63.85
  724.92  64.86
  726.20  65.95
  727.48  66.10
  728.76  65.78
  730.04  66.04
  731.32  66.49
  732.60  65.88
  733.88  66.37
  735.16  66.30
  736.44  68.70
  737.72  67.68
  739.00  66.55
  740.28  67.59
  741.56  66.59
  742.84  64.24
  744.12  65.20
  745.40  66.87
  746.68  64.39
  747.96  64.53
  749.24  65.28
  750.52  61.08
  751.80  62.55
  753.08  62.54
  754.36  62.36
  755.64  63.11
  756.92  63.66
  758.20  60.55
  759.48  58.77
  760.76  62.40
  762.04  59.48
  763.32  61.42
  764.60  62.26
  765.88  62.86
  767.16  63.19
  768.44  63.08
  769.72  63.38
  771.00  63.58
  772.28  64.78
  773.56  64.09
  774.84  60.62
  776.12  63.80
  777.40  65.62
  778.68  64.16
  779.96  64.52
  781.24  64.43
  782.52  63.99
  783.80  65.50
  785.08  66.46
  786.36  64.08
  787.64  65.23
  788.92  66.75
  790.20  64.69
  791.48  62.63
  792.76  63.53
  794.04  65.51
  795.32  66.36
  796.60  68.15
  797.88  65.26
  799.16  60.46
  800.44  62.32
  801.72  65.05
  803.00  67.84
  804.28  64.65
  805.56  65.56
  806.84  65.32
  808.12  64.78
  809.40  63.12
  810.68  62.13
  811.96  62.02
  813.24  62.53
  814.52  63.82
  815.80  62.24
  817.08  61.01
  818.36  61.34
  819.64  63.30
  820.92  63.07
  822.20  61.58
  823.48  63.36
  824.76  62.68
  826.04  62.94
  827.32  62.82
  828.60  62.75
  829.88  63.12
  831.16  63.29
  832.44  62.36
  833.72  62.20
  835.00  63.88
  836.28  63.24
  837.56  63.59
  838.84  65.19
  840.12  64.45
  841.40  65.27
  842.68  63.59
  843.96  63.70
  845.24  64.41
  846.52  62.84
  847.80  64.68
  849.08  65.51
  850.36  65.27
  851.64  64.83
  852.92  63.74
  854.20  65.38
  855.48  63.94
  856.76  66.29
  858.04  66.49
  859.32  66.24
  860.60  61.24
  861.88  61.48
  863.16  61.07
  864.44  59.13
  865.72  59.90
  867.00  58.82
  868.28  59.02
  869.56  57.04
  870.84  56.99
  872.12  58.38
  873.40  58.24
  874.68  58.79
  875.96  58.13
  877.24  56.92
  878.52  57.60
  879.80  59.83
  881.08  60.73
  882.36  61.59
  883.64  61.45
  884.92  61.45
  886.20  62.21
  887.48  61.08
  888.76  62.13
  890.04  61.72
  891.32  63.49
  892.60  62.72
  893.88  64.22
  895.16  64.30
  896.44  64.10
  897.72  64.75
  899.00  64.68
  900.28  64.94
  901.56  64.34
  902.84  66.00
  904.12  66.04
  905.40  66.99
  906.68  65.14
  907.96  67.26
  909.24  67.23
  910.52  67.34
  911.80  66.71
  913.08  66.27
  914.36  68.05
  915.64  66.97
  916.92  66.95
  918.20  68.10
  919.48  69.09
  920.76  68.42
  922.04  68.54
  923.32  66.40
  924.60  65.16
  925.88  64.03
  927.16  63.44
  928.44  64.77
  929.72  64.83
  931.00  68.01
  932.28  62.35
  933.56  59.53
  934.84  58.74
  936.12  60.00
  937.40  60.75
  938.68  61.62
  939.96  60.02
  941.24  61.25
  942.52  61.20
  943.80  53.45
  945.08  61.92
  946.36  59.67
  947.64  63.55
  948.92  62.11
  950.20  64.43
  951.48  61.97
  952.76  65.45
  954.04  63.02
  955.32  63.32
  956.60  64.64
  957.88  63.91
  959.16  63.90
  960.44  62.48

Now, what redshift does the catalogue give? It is 0.22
